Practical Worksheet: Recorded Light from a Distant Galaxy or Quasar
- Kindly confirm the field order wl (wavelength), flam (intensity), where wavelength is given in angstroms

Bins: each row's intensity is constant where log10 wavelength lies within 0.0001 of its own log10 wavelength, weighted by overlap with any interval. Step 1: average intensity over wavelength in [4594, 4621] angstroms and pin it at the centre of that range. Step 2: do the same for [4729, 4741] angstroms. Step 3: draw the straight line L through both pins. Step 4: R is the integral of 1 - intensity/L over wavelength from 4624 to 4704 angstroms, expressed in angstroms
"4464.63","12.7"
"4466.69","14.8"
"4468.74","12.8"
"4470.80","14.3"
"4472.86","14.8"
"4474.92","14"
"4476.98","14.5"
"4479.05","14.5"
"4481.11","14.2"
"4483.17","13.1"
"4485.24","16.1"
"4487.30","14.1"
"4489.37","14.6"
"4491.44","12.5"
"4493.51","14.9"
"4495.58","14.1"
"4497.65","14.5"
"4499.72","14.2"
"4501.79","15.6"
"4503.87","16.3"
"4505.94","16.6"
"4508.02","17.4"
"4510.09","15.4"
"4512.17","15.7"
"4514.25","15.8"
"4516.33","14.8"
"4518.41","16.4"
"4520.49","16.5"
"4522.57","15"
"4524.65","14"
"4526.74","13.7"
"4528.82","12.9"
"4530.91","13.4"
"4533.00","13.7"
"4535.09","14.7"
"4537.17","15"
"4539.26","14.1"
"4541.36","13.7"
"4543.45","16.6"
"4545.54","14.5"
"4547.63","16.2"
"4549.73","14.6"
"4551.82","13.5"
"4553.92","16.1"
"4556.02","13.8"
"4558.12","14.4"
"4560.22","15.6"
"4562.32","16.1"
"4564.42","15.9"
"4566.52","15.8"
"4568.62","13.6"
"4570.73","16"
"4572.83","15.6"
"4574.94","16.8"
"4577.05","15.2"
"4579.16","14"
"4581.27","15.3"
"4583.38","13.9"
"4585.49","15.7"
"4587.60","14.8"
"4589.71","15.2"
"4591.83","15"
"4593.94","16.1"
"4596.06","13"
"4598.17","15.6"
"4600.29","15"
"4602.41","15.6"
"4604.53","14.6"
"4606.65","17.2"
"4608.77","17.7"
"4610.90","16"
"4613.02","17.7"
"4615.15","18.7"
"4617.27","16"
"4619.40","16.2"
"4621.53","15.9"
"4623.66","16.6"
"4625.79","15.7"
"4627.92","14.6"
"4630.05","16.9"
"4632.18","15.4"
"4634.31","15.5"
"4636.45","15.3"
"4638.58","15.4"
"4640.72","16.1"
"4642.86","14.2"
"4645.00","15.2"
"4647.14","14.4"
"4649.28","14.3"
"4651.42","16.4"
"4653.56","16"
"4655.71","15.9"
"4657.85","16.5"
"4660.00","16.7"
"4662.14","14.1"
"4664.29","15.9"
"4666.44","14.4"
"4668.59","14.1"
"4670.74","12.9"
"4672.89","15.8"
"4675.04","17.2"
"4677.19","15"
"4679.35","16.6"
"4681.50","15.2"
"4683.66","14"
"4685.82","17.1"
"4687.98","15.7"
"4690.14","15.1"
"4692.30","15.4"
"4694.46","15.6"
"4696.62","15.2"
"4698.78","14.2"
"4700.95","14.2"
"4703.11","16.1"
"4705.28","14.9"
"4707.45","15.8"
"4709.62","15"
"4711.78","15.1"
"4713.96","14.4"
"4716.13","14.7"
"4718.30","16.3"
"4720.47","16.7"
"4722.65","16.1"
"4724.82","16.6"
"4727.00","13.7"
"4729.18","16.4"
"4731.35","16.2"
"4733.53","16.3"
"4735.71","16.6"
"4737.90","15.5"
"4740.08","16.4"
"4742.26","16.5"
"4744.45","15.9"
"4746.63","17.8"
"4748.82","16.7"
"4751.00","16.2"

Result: 3.89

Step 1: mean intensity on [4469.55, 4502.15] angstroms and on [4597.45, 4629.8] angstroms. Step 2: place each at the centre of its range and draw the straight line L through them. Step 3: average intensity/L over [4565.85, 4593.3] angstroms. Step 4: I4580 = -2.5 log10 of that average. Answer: 0.04 mag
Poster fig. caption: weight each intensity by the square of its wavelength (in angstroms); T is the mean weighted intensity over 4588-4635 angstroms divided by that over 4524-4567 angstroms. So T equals 1.1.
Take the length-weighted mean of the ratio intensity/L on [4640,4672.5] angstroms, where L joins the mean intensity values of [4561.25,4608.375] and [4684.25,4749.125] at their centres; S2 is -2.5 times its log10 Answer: 0.03 mag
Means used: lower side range 15.3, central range 15.1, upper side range 15.7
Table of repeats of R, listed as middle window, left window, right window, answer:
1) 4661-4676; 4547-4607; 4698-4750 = 0.61 angstroms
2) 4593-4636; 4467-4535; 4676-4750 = -2.16 angstroms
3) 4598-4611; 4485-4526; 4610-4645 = -0.12 angstroms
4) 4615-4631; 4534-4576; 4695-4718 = -1.17 angstroms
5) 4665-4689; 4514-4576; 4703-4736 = 0.30 angstroms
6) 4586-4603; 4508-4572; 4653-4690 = 0.14 angstroms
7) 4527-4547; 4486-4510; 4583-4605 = 0.94 angstroms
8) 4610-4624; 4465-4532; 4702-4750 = -1.29 angstroms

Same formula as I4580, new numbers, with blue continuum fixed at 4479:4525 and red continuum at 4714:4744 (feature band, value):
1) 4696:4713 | 0.06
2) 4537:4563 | 0.03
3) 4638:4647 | 0.04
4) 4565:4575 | -0.01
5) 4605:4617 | -0.11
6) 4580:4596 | 0.03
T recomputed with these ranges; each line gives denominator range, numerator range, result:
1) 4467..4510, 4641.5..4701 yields 1.13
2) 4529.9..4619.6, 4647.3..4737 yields 1.06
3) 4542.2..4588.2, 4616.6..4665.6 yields 1.06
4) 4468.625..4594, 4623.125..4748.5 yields 1.12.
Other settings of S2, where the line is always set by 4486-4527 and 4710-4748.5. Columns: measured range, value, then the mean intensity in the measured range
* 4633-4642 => 0.01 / 15.5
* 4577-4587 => 0.05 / 14.8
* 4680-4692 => 0.02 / 15.5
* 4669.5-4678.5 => 0.04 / 15.2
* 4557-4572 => 0.00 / 15.3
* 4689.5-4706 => 0.05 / 15.1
